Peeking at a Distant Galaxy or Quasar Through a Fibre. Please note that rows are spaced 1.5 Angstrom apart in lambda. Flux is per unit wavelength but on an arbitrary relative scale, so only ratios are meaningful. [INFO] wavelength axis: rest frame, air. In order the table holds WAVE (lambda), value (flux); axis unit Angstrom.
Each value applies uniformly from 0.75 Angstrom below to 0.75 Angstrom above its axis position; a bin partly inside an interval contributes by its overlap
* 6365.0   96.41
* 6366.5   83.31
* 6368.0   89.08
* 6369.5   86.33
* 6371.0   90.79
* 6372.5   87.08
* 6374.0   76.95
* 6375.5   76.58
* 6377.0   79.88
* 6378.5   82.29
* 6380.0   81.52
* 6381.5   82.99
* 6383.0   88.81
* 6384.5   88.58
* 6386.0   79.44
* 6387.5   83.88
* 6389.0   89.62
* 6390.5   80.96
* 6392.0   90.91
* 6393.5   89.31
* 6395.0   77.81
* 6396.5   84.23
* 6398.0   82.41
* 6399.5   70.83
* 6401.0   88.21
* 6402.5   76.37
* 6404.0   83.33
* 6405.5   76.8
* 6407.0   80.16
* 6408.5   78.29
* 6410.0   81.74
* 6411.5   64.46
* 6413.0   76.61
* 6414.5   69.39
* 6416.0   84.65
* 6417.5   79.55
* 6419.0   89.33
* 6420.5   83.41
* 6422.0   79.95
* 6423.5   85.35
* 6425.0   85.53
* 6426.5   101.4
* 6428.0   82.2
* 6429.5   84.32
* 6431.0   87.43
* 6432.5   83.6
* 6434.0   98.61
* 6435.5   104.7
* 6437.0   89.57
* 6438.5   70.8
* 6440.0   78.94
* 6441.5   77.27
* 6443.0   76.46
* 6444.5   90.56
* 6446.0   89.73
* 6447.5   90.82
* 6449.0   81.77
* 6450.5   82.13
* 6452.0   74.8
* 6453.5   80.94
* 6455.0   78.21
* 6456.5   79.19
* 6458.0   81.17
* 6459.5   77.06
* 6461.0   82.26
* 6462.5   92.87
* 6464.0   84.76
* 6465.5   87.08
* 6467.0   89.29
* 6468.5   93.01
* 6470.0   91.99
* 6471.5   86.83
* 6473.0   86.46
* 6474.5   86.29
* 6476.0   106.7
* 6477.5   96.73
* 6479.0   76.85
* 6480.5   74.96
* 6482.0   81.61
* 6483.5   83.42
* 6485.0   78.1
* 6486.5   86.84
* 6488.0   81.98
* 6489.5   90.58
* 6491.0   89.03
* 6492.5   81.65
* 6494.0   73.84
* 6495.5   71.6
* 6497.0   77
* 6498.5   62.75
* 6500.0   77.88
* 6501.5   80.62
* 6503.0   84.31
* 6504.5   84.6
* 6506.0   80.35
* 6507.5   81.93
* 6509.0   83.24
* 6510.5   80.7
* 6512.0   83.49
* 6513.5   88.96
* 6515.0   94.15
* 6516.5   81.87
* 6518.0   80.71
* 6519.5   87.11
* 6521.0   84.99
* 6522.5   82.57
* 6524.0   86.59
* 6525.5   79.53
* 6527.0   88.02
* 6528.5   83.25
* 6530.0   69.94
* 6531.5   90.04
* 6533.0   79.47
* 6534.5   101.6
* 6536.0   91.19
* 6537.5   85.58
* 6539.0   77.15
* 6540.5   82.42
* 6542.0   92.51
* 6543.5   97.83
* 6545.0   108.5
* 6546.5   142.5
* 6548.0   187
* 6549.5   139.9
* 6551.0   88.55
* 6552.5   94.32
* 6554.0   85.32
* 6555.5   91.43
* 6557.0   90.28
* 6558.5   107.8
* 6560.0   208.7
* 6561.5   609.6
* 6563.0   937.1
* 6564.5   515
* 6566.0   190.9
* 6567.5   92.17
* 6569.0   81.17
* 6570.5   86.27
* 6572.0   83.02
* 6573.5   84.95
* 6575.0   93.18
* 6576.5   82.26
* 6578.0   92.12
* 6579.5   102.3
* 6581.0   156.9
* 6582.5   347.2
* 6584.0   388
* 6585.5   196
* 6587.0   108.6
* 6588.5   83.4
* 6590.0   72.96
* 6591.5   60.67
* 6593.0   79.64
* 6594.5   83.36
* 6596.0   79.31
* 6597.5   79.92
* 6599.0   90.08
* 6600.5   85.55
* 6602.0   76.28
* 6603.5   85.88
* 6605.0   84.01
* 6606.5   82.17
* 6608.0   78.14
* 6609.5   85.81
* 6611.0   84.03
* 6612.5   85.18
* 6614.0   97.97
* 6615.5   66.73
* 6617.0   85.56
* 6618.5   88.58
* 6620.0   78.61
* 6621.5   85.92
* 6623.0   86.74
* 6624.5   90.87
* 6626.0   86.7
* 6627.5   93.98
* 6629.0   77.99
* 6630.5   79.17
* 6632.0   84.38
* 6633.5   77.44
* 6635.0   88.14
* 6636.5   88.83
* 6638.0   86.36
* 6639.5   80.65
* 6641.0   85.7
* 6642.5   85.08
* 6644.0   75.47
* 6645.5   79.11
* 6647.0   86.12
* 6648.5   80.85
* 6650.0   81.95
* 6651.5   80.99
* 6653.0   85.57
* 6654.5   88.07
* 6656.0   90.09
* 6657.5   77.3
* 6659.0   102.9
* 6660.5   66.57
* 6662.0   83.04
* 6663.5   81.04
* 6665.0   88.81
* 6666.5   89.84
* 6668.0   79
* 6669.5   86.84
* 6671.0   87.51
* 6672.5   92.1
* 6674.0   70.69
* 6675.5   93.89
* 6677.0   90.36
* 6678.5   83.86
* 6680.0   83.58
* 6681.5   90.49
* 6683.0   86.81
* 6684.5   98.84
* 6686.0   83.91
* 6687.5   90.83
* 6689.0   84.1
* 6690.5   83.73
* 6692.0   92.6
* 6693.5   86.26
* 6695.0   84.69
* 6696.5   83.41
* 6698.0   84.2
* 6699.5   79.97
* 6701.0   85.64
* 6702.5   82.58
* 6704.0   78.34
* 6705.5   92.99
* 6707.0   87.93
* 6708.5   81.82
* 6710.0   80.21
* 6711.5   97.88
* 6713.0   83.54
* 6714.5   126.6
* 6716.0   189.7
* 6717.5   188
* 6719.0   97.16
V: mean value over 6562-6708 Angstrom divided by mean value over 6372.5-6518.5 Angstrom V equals 1.29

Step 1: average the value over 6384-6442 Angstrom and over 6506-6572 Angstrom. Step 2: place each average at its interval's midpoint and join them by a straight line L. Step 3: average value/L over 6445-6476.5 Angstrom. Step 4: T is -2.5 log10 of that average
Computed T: 0.21 mag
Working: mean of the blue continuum 83.1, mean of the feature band 85.7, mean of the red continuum 138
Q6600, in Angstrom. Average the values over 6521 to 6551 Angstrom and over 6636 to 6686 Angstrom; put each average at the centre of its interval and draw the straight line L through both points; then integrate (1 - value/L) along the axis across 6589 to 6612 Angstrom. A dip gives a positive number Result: 2.7 Angstrom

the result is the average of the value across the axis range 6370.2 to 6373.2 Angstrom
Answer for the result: 88.9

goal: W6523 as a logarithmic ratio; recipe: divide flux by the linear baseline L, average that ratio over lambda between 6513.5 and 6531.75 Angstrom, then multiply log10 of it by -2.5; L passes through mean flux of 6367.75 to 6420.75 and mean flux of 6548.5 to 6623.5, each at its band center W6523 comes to 0.409 mag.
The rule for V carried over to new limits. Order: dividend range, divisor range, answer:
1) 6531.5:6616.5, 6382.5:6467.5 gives 1.67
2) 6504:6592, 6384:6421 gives 1.70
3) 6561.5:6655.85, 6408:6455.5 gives 1.47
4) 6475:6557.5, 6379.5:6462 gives 1.07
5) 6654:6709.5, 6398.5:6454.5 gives 1.04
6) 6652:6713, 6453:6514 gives 1.03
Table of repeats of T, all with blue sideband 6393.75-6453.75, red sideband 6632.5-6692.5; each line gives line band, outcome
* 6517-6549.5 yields -0.138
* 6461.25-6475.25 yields -0.068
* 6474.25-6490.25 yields -0.032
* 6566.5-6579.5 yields -0.069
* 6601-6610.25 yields 0.032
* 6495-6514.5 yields 0.046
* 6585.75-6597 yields -0.023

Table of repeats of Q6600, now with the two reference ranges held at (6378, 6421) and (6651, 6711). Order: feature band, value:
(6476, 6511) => 0.6 Angstrom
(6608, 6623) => 0.1 Angstrom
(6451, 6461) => 0.4 Angstrom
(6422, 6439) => -1.3 Angstrom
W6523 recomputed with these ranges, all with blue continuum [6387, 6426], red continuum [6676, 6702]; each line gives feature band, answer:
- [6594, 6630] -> 0.015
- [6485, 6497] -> 0.018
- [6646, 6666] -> 0.025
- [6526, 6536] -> -0.025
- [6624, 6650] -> 0.024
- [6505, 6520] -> -0.011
